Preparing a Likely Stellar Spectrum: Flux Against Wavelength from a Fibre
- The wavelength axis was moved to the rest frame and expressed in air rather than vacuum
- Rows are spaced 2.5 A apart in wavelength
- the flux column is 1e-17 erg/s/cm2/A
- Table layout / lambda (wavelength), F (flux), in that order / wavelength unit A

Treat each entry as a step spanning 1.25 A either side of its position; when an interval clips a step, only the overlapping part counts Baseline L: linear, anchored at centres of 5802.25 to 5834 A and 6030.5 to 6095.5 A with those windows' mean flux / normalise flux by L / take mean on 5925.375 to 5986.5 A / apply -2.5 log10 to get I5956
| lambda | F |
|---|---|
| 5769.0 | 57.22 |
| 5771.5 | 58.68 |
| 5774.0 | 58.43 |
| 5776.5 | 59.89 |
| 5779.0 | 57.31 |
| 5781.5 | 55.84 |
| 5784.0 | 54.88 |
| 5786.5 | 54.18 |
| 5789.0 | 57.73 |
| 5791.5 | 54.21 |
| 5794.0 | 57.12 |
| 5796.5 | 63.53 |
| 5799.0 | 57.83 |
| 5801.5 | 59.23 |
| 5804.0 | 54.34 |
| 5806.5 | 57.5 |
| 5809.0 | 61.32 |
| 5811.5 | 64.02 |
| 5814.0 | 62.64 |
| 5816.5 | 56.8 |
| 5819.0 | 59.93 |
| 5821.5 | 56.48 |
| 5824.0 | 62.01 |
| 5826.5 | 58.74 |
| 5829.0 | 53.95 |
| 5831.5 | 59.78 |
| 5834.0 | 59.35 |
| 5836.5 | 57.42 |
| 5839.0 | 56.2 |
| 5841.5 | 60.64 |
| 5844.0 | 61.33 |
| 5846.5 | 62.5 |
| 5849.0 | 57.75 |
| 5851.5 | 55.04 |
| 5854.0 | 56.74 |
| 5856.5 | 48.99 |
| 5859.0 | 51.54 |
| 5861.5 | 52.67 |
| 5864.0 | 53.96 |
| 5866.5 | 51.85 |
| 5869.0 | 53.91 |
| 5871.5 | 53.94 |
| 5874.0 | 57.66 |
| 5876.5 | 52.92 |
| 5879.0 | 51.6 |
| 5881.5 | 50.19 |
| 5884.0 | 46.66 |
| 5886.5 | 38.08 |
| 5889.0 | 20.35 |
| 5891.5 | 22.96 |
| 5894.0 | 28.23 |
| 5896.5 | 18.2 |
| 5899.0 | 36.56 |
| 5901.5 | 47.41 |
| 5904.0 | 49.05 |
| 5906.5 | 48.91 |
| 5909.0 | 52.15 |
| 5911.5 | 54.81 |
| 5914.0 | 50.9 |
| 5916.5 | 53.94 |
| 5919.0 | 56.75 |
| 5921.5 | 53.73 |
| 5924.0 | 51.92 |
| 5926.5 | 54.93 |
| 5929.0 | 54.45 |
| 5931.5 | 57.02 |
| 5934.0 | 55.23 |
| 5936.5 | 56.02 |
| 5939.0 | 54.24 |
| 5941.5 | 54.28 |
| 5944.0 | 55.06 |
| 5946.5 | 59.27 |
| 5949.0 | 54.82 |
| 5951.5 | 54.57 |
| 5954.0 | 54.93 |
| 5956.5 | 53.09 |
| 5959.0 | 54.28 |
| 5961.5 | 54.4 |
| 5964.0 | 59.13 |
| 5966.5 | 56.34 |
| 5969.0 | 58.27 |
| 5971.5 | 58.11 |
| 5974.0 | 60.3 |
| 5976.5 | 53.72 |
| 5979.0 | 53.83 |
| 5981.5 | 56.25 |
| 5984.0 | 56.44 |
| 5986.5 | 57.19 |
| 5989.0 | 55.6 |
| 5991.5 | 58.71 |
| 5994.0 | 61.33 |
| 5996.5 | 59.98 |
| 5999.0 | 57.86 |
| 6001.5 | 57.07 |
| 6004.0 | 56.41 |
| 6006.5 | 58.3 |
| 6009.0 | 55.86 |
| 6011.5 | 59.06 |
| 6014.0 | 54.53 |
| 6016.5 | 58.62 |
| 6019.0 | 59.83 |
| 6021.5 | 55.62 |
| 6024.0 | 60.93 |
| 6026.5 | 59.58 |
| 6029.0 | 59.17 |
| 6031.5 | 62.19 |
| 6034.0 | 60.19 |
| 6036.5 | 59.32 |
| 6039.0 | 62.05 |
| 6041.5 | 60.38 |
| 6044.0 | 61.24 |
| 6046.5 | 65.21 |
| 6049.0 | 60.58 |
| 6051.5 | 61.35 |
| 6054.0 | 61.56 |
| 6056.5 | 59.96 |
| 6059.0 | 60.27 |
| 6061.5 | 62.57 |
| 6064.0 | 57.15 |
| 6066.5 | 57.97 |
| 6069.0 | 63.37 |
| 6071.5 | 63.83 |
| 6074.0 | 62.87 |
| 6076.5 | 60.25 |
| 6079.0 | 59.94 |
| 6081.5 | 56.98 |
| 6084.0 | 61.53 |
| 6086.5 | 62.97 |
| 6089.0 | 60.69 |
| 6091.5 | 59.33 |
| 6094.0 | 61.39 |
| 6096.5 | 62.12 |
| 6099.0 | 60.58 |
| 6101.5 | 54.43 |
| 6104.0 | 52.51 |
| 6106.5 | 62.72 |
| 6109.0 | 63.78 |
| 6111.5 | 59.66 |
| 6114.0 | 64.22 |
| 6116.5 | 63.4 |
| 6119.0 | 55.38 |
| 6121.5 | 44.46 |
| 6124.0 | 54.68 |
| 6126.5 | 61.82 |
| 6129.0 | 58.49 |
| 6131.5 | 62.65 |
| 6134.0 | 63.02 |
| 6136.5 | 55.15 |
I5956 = 0.08 mag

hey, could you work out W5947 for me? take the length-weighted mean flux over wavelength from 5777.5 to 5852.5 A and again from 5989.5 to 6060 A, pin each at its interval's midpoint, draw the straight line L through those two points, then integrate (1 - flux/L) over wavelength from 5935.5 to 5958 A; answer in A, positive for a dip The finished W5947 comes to 1.5 A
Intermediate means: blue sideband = 58.3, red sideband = 59.5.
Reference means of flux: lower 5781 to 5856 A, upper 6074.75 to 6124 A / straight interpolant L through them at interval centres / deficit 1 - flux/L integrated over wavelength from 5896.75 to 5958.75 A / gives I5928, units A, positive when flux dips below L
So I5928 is 6.4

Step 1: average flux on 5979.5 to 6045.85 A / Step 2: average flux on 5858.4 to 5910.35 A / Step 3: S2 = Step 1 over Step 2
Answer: 1.31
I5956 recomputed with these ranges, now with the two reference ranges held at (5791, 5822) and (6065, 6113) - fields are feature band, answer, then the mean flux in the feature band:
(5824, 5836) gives 0.01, 58.3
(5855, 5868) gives 0.14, 51.9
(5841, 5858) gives 0.03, 57.3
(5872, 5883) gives 0.12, 53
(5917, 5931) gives 0.10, 54.5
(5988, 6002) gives 0.03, 58.5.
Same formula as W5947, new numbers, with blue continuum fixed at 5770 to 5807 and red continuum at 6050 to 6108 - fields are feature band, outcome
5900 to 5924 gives 2.8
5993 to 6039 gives 0.7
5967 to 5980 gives 0.5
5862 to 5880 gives 1.4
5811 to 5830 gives -0.5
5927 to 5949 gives 1.2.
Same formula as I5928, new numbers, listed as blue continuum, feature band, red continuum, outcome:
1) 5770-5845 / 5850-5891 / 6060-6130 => 6.5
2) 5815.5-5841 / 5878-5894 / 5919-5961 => 5.4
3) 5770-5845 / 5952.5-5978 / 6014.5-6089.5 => 1.5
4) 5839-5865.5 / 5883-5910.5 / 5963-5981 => 9.4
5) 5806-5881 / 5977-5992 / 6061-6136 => 0.6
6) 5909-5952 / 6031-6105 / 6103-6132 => -3.8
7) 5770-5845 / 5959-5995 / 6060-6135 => 1.4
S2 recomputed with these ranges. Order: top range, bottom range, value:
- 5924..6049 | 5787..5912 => 1.09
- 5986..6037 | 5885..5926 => 1.36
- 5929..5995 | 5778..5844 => 0.96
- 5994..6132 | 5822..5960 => 1.15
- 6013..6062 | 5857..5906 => 1.36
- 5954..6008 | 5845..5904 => 1.22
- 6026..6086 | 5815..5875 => 1.07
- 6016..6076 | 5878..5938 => 1.31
